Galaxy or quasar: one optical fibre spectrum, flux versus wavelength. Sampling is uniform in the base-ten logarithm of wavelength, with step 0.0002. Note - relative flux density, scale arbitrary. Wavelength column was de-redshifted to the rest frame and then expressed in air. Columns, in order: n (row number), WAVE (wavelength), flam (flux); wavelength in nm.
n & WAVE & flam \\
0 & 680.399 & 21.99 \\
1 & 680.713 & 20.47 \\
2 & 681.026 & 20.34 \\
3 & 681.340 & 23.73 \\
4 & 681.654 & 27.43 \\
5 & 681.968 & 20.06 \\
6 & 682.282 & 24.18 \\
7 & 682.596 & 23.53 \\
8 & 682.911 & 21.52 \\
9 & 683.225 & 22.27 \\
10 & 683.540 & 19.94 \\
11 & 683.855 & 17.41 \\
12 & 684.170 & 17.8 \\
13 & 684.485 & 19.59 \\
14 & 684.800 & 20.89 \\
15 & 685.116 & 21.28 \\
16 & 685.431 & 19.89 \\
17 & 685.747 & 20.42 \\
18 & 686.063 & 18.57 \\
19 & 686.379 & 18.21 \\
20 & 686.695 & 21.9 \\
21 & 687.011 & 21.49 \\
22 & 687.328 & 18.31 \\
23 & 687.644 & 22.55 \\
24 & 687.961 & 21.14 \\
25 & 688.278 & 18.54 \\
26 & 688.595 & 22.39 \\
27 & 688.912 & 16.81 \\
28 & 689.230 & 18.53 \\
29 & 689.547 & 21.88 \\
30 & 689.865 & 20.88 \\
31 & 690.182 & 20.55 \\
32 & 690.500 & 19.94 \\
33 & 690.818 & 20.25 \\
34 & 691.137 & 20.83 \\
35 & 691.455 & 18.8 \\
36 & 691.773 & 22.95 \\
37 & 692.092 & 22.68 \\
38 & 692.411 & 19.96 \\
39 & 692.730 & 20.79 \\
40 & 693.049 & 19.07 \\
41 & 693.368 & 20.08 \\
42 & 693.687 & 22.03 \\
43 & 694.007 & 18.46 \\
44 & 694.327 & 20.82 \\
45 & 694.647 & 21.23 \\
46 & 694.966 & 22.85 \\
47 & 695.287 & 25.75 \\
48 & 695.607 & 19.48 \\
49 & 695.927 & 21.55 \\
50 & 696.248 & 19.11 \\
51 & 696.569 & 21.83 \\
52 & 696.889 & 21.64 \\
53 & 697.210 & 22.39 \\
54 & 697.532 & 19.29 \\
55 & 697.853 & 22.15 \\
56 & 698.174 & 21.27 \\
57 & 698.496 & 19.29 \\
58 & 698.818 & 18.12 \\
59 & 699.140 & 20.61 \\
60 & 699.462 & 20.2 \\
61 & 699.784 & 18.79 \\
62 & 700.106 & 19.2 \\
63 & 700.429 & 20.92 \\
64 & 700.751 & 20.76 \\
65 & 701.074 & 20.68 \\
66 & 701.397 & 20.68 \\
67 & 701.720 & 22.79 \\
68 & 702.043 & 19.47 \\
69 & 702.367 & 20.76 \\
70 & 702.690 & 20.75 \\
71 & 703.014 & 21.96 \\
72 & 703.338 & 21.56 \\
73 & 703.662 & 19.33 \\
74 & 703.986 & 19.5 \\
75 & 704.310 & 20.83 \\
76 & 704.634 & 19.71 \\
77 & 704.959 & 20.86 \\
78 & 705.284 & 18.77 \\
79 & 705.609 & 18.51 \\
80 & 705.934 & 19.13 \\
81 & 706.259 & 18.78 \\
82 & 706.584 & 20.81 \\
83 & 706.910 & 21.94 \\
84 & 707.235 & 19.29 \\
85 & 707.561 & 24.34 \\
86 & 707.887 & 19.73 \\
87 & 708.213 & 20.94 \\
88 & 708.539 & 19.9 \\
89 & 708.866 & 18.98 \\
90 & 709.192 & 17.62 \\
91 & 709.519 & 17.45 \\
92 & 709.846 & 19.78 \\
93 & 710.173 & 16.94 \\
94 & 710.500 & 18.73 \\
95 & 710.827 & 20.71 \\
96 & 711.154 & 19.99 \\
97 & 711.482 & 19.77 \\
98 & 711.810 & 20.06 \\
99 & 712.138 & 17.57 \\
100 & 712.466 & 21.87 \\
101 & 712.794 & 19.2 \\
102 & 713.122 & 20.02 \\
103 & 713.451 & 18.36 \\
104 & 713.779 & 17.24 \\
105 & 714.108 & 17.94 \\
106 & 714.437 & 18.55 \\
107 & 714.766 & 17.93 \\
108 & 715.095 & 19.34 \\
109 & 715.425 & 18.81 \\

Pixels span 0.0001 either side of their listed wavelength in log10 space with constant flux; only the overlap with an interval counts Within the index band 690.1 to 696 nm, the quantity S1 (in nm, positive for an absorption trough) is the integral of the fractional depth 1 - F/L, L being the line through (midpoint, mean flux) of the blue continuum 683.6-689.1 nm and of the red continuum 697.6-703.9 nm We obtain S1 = -0.24 nm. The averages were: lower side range 19.8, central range 20.9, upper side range 20.5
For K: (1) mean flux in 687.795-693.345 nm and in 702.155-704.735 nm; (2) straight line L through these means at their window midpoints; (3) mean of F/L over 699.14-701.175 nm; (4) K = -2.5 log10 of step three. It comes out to 0.02 mag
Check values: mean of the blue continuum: 20.3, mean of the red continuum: 20.6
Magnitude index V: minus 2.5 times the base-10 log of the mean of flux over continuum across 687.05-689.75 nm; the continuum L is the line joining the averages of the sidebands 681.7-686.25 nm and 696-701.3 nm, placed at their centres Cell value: 0.03 mag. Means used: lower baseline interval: 20.7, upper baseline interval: 20.4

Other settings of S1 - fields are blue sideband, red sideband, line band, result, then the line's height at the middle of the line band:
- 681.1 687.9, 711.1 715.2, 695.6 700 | -0.075 nm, 20.1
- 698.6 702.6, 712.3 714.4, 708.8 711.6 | 0.071 nm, 19.4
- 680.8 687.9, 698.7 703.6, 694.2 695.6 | -0.115 nm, 20.7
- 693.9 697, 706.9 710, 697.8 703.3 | 0.071 nm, 20.8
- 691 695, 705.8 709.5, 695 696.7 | -0.084 nm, 20.6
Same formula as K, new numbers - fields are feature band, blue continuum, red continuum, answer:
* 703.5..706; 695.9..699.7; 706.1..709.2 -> 0.04 mag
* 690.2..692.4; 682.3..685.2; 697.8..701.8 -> -0.02 mag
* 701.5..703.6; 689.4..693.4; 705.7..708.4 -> -0.03 mag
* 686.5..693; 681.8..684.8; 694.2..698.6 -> 0.03 mag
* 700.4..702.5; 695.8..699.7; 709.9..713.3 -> -0.03 mag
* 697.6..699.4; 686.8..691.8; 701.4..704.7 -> 0.02 mag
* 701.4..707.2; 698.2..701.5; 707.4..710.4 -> -0.03 mag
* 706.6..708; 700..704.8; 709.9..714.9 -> -0.08 mag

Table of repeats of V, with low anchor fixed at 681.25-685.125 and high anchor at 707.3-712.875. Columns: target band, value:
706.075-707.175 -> -0.028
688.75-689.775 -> 0.100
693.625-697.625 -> -0.034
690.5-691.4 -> 0.038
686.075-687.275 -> 0.060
